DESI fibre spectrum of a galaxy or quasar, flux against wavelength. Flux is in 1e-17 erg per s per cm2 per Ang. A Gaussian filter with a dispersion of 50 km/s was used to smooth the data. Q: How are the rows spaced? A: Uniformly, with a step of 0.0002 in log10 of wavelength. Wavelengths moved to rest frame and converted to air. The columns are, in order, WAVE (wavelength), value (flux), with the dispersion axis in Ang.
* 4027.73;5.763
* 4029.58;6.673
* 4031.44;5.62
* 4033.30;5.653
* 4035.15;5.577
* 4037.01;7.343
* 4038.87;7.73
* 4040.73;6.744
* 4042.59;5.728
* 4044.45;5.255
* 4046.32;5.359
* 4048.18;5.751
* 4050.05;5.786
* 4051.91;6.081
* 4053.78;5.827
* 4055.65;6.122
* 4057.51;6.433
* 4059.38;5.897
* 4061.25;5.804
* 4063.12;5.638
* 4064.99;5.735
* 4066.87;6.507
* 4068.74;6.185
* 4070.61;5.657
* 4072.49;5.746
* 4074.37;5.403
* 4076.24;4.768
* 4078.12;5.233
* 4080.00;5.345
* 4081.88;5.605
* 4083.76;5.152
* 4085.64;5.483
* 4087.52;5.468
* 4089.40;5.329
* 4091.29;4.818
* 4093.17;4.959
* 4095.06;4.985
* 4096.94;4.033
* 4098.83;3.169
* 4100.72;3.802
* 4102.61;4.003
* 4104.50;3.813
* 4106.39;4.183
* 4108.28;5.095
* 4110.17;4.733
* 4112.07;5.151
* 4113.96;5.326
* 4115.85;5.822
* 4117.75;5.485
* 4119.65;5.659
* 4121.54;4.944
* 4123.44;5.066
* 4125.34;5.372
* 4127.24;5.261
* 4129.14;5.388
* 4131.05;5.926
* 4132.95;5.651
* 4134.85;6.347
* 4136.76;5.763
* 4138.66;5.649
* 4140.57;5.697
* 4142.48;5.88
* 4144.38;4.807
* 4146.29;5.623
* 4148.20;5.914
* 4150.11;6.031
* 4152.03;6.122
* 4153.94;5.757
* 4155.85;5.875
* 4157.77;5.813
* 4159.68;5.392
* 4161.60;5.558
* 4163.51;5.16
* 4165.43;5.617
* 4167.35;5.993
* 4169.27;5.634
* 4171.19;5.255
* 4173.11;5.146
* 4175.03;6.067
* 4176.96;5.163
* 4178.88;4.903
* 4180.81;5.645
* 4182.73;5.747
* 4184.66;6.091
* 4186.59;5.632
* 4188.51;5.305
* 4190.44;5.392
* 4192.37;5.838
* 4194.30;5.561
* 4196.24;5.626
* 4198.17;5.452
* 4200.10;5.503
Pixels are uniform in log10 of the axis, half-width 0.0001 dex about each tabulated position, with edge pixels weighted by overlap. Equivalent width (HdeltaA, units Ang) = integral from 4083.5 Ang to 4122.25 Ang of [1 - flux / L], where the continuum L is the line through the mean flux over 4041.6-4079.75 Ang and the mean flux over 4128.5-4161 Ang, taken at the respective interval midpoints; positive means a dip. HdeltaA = 6.2 Ang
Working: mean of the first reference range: 5.74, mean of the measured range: 4.82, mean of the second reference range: 5.74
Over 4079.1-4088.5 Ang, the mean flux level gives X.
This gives 5.41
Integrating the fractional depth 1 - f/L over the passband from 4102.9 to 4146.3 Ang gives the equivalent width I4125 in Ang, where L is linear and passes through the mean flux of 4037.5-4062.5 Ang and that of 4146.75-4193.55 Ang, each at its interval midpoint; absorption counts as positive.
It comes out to 3.6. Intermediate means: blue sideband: 6.06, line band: 5.31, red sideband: 5.63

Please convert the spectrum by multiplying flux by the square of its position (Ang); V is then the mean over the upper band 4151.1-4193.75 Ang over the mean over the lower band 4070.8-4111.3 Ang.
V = 1.21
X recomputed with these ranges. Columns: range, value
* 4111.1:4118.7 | 5.44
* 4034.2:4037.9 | 6.46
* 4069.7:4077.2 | 5.39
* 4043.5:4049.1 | 5.45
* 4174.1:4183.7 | 5.5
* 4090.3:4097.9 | 4.7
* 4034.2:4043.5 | 6.63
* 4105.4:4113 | 4.78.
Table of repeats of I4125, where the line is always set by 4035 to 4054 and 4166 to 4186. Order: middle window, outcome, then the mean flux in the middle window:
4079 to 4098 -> 2.7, 5.11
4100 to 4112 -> 3.1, 4.34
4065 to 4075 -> 0.2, 5.89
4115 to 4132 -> 1.1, 5.43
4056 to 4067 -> 0.2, 5.97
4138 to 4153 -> -0.1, 5.72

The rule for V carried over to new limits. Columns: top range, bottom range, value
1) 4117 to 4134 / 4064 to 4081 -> 0.99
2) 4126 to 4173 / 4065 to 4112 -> 1.17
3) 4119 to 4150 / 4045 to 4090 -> 1.01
